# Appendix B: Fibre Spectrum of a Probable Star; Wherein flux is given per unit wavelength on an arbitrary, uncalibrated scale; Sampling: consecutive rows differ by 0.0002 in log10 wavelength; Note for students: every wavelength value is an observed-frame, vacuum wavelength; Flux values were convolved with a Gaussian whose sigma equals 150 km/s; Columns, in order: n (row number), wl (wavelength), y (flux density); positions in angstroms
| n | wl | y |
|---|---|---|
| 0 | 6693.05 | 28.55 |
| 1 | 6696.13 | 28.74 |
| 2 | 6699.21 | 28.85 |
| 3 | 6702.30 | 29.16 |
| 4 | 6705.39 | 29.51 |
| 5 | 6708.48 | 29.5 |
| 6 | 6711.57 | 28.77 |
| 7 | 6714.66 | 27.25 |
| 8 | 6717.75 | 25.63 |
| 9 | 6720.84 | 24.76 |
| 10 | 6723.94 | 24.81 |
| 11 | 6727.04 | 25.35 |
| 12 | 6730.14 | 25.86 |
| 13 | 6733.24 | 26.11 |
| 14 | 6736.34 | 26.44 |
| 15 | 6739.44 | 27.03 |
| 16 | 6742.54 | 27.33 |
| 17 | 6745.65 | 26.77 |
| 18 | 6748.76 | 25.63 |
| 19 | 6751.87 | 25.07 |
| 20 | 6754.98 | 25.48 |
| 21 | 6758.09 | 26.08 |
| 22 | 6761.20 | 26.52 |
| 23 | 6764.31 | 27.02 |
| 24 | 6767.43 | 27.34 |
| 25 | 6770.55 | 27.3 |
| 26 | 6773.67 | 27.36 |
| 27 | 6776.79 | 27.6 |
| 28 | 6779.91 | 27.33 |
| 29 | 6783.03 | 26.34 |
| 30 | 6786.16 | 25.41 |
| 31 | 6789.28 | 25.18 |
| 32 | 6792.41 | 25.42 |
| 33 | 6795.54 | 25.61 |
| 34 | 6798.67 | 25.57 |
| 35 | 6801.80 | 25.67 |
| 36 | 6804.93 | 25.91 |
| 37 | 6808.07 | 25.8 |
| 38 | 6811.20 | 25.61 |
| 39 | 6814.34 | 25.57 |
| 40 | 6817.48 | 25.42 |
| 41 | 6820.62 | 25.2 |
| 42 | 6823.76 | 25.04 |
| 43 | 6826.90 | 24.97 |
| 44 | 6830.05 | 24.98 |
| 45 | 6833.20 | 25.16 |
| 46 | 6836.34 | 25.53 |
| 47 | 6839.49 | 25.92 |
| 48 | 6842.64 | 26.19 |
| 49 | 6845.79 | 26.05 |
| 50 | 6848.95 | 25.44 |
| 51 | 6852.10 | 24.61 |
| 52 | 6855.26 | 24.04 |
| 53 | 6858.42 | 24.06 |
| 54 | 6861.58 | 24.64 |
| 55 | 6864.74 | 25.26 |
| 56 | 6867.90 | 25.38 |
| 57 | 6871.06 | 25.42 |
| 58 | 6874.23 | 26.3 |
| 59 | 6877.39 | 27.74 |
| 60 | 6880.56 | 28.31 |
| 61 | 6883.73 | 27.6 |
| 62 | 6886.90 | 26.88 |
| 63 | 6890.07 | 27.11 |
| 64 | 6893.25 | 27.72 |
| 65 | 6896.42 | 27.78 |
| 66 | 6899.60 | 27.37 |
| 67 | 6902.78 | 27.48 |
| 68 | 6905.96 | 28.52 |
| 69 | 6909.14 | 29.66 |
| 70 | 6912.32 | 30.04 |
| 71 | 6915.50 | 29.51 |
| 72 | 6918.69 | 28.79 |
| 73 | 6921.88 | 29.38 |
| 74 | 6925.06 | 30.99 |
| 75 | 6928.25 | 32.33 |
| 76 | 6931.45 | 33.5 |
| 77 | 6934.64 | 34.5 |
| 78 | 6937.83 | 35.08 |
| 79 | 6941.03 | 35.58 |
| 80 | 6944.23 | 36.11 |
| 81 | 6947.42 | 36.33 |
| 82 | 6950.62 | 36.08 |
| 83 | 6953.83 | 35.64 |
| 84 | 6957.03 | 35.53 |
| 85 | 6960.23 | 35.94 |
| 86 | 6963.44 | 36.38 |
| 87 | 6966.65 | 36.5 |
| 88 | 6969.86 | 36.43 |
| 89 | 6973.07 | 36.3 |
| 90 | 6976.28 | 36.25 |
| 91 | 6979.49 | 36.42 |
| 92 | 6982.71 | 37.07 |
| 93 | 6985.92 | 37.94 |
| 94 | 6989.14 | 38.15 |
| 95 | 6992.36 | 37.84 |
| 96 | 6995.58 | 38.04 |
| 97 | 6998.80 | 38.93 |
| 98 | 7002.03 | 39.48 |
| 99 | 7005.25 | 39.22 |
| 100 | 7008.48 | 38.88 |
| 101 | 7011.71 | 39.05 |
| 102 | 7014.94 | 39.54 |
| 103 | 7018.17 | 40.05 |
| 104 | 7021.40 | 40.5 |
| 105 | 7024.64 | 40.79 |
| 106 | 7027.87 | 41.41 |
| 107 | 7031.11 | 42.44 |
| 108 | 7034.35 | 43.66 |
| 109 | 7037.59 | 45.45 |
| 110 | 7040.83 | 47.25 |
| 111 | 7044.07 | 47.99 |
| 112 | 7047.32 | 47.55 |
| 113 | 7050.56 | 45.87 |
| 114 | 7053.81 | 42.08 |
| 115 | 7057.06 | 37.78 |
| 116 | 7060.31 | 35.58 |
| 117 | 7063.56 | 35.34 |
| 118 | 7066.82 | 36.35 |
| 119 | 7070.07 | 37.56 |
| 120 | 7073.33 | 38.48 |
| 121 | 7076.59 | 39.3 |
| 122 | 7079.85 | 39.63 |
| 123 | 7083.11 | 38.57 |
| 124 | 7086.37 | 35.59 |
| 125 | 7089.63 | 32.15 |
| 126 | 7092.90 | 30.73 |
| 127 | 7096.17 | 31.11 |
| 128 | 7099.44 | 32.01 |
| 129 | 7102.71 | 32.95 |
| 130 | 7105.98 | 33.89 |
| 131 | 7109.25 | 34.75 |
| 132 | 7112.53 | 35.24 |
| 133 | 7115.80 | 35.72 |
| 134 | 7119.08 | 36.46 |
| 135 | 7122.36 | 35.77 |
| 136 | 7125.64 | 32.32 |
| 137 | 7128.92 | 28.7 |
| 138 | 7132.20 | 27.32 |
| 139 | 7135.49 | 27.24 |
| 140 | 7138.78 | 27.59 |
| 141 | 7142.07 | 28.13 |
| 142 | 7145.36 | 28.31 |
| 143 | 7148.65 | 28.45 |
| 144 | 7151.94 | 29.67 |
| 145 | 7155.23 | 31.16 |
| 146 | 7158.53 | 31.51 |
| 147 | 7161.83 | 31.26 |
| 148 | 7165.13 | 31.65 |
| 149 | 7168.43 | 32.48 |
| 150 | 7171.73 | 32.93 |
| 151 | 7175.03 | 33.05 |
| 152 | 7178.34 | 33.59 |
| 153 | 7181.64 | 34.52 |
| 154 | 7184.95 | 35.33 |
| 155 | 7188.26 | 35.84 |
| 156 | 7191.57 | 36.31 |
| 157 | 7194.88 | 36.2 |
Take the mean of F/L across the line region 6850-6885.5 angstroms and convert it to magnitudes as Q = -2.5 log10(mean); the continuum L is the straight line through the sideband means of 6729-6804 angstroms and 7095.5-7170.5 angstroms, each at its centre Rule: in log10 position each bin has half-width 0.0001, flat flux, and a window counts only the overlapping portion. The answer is 0.08 mag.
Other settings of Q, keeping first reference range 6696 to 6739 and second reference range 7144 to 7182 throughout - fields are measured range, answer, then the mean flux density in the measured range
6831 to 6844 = 0.11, 25.7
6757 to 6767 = 0.04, 26.7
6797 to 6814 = 0.09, 25.7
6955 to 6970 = -0.22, 36.1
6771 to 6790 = 0.04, 26.6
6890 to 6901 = 0.05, 27.5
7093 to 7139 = -0.04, 32.3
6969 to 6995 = -0.24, 37.1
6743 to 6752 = 0.05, 26.1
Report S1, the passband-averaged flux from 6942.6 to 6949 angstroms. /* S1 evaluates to 36.3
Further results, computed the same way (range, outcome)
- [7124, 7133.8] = 29.5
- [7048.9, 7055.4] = 44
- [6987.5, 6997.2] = 38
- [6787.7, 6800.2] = 25.4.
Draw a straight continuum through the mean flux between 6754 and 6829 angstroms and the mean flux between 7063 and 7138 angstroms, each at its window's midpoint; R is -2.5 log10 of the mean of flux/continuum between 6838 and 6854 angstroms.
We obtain 0.08 mag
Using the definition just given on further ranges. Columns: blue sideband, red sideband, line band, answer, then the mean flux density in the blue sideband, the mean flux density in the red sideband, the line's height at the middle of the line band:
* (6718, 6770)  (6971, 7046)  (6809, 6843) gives 0.20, 26.1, 40.1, 30.5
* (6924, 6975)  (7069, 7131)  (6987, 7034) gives -0.14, 35.3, 34.7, 35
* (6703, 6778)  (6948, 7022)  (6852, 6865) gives 0.29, 26.7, 37.6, 32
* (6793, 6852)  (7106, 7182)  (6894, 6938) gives -0.11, 25.5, 31.6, 27.3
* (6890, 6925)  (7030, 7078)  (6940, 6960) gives -0.11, 28.7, 41.5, 32.4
